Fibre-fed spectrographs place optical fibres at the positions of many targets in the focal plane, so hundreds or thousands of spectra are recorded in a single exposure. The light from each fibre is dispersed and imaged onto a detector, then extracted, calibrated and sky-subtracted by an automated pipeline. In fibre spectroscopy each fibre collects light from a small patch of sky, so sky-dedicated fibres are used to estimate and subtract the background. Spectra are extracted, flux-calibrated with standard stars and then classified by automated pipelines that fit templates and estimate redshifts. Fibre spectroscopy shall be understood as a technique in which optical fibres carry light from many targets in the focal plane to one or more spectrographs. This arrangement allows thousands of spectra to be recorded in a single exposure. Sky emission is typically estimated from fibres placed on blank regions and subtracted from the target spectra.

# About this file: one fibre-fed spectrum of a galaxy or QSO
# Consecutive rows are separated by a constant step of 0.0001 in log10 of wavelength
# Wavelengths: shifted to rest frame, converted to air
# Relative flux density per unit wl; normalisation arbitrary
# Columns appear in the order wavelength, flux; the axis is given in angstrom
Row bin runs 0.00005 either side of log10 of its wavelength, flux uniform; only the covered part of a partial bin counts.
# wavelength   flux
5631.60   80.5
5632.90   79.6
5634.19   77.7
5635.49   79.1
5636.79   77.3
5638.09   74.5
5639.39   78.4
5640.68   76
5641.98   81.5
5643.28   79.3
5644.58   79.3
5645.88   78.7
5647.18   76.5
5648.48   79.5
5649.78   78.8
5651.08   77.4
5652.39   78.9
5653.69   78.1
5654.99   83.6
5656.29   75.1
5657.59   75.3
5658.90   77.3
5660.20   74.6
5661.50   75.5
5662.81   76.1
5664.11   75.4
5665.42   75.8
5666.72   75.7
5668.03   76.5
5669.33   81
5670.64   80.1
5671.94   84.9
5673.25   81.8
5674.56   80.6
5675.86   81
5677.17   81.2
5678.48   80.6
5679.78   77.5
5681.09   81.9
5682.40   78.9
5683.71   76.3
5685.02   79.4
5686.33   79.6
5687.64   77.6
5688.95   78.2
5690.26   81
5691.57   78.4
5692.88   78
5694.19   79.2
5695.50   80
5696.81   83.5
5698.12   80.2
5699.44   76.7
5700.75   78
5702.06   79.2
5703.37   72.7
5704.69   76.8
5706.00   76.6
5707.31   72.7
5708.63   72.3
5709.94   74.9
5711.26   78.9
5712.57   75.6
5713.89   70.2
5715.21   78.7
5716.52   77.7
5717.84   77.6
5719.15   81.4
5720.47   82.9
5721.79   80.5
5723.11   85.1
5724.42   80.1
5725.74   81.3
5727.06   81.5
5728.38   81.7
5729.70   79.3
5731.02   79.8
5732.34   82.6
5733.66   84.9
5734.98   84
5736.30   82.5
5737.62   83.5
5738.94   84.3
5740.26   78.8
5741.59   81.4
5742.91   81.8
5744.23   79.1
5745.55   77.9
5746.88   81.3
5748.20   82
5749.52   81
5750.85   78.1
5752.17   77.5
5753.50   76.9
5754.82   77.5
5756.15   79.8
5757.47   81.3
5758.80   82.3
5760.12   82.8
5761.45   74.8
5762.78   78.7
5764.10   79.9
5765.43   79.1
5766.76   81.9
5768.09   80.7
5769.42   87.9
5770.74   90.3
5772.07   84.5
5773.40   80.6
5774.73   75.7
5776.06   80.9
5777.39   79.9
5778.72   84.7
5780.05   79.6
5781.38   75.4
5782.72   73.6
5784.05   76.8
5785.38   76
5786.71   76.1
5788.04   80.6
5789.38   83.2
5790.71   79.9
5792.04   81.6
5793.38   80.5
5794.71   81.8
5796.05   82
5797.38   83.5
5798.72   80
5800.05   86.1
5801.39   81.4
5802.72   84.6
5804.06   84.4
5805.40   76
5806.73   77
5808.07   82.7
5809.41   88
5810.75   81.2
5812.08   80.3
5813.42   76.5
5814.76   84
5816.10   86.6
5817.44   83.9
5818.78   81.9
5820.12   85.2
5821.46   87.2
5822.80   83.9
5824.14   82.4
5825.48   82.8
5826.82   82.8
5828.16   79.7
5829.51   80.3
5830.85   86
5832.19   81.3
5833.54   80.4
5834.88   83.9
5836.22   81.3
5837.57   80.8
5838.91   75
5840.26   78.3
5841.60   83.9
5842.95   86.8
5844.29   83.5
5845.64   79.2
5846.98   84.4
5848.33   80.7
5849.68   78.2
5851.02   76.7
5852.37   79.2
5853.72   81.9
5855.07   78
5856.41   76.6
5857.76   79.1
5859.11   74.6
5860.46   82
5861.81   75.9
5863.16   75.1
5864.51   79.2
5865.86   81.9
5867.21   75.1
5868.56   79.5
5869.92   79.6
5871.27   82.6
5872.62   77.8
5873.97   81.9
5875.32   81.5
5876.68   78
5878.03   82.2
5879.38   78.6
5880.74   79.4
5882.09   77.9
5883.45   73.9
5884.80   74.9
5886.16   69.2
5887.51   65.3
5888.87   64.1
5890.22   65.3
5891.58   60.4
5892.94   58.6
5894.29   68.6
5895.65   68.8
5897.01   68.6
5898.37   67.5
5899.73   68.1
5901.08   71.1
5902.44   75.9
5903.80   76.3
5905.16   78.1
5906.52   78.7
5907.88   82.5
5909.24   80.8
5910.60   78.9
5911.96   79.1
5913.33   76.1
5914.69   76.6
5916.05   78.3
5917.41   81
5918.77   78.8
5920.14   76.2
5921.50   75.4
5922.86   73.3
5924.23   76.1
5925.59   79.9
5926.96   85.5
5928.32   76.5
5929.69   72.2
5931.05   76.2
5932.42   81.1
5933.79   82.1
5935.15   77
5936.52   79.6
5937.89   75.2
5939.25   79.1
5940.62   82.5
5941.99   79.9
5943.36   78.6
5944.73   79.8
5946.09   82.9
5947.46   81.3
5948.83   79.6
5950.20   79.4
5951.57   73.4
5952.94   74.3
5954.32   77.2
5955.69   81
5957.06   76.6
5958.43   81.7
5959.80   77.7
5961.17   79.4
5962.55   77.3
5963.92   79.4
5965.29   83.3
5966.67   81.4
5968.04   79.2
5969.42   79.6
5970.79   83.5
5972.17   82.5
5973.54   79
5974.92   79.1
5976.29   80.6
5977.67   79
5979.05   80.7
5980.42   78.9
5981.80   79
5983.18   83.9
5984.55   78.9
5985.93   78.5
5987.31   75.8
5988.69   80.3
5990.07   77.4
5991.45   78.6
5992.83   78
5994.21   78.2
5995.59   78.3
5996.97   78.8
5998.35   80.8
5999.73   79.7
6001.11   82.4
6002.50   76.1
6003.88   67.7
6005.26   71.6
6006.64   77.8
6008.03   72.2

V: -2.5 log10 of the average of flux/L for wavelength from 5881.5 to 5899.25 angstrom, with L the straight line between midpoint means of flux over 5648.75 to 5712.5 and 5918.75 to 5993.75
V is 0.162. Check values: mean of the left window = 78.2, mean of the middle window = 67.9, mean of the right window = 79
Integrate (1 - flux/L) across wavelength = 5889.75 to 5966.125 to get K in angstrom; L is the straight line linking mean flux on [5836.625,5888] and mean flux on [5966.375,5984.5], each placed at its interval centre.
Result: 2.96 angstrom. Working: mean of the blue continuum 78.7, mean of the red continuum 80.4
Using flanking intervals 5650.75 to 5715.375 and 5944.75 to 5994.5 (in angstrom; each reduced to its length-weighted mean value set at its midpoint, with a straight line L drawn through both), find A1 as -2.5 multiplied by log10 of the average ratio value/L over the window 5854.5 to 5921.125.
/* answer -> 0.05 mag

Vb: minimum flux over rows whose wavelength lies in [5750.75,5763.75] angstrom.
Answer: 74.8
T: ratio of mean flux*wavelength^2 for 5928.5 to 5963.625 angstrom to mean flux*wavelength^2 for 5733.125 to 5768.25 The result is 1.0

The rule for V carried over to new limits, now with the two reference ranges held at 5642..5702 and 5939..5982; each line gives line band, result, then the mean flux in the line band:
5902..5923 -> 0.02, 78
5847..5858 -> 0.00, 79.1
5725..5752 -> -0.03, 81.3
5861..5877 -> 0.00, 79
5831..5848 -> -0.03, 81.7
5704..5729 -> 0.01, 78.2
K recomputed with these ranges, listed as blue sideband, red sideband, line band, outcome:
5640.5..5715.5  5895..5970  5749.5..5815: -2.2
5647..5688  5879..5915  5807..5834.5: -3.0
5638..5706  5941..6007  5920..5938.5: 0.3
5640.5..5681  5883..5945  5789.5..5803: -1.0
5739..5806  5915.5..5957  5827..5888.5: 0.2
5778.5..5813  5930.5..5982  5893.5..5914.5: 1.4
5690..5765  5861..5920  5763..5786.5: -0.6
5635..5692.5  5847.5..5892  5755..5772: -0.9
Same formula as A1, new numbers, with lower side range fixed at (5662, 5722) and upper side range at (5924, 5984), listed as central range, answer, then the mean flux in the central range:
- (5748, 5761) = -0.02 mag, 79.8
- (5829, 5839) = -0.04 mag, 81.5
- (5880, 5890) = 0.10 mag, 71.8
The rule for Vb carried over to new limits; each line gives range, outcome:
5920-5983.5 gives 72.2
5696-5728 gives 70.2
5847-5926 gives 58.6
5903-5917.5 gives 76.1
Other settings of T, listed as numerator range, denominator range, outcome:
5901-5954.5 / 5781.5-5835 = 1.00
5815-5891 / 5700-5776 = 1.03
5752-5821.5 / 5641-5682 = 1.08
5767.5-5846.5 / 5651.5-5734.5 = 1.08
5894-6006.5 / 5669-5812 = 1.05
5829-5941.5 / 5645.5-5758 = 1.04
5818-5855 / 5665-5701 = 1.08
